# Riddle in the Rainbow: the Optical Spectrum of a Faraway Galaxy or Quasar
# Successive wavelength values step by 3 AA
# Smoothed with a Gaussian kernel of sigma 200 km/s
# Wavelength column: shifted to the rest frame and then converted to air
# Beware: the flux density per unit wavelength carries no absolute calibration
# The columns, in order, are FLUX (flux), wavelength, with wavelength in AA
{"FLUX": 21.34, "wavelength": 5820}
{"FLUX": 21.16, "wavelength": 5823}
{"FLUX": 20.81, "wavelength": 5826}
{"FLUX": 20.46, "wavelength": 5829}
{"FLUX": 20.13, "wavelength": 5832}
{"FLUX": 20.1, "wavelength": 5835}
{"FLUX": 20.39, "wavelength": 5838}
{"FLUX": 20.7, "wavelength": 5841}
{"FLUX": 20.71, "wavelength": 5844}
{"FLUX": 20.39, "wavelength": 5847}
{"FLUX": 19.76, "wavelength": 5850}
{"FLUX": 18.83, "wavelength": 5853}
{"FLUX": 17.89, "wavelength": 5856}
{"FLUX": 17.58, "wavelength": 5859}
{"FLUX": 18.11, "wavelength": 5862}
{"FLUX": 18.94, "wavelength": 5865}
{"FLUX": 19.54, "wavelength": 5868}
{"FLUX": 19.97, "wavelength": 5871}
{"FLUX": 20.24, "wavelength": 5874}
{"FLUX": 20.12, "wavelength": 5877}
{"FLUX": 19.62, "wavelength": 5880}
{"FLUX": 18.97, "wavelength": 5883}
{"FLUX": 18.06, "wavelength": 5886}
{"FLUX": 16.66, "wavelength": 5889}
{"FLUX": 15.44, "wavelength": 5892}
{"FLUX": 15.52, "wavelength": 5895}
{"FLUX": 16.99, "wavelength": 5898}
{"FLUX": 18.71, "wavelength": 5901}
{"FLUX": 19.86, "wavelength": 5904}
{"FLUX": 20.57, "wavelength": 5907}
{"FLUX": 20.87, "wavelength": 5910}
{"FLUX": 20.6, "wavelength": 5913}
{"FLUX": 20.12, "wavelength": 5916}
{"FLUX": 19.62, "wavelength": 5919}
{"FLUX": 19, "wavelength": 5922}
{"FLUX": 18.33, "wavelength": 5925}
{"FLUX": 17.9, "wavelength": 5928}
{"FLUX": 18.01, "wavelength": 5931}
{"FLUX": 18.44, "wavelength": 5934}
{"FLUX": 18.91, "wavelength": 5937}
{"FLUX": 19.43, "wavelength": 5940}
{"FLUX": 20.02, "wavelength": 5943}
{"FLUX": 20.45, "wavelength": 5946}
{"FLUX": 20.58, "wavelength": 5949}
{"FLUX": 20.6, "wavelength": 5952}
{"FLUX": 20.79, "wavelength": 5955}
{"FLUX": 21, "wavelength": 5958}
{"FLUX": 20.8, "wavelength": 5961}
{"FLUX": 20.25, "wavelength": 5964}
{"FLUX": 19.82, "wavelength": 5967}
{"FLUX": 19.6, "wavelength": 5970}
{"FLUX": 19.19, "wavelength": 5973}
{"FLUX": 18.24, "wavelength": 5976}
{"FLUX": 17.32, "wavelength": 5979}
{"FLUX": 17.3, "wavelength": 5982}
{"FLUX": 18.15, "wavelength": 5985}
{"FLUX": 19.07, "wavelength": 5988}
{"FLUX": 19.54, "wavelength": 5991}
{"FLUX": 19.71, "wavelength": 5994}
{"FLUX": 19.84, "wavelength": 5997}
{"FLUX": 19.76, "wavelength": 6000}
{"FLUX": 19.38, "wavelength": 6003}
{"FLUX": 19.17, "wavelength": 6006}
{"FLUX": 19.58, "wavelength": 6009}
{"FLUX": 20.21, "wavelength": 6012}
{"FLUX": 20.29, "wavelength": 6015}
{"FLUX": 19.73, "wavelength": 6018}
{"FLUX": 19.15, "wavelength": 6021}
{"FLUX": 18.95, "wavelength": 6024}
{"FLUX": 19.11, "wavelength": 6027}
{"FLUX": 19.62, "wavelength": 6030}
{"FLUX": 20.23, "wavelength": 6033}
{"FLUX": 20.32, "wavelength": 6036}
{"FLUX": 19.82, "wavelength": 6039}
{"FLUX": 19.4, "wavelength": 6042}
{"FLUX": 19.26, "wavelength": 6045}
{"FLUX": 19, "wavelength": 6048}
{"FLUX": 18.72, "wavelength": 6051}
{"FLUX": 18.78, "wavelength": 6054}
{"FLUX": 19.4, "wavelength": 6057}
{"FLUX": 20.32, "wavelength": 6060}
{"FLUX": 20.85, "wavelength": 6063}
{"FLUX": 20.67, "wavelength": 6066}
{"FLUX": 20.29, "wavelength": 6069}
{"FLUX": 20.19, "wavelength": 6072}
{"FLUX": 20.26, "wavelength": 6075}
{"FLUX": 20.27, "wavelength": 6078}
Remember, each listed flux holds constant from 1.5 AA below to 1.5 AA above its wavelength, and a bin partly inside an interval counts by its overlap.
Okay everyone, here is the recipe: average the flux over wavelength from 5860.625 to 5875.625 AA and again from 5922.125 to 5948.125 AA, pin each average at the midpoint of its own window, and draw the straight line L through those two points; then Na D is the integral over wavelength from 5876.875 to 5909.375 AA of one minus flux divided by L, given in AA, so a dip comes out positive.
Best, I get 1.7 AA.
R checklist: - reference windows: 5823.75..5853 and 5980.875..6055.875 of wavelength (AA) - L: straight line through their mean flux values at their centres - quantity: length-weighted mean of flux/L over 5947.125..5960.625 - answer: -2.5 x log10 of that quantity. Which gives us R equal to -0.06 mag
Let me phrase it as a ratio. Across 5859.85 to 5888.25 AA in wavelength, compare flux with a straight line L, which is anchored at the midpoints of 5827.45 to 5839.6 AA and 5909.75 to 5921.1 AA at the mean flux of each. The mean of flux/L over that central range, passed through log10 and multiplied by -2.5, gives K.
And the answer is 0.06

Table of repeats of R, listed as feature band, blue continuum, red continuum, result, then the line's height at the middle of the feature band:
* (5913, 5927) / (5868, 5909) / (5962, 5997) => -0.04 mag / 18.7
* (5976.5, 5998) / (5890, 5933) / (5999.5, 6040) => 0.04 mag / 19.4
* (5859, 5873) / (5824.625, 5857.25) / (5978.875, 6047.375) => 0.05 mag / 19.9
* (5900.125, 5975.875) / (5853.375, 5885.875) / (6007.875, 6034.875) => -0.02 mag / 19.3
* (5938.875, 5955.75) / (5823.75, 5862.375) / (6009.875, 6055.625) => -0.04 mag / 19.6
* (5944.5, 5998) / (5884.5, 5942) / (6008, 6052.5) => -0.03 mag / 19.1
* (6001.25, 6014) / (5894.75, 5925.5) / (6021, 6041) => 0.00 mag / 19.6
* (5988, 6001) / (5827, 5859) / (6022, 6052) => -0.01 mag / 19.5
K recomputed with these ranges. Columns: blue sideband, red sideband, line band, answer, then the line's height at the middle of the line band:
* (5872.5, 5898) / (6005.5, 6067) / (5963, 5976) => -0.034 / 18.9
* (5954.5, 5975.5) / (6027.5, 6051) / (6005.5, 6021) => -0.001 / 19.8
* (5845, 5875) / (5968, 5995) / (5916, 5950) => -0.018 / 18.9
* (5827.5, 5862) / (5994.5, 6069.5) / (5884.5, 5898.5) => 0.190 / 19.7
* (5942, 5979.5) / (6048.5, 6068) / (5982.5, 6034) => 0.023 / 19.9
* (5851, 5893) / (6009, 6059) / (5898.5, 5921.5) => -0.058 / 18.8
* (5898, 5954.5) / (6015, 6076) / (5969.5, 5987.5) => 0.076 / 19.6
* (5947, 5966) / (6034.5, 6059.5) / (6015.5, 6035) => 0.008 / 19.7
